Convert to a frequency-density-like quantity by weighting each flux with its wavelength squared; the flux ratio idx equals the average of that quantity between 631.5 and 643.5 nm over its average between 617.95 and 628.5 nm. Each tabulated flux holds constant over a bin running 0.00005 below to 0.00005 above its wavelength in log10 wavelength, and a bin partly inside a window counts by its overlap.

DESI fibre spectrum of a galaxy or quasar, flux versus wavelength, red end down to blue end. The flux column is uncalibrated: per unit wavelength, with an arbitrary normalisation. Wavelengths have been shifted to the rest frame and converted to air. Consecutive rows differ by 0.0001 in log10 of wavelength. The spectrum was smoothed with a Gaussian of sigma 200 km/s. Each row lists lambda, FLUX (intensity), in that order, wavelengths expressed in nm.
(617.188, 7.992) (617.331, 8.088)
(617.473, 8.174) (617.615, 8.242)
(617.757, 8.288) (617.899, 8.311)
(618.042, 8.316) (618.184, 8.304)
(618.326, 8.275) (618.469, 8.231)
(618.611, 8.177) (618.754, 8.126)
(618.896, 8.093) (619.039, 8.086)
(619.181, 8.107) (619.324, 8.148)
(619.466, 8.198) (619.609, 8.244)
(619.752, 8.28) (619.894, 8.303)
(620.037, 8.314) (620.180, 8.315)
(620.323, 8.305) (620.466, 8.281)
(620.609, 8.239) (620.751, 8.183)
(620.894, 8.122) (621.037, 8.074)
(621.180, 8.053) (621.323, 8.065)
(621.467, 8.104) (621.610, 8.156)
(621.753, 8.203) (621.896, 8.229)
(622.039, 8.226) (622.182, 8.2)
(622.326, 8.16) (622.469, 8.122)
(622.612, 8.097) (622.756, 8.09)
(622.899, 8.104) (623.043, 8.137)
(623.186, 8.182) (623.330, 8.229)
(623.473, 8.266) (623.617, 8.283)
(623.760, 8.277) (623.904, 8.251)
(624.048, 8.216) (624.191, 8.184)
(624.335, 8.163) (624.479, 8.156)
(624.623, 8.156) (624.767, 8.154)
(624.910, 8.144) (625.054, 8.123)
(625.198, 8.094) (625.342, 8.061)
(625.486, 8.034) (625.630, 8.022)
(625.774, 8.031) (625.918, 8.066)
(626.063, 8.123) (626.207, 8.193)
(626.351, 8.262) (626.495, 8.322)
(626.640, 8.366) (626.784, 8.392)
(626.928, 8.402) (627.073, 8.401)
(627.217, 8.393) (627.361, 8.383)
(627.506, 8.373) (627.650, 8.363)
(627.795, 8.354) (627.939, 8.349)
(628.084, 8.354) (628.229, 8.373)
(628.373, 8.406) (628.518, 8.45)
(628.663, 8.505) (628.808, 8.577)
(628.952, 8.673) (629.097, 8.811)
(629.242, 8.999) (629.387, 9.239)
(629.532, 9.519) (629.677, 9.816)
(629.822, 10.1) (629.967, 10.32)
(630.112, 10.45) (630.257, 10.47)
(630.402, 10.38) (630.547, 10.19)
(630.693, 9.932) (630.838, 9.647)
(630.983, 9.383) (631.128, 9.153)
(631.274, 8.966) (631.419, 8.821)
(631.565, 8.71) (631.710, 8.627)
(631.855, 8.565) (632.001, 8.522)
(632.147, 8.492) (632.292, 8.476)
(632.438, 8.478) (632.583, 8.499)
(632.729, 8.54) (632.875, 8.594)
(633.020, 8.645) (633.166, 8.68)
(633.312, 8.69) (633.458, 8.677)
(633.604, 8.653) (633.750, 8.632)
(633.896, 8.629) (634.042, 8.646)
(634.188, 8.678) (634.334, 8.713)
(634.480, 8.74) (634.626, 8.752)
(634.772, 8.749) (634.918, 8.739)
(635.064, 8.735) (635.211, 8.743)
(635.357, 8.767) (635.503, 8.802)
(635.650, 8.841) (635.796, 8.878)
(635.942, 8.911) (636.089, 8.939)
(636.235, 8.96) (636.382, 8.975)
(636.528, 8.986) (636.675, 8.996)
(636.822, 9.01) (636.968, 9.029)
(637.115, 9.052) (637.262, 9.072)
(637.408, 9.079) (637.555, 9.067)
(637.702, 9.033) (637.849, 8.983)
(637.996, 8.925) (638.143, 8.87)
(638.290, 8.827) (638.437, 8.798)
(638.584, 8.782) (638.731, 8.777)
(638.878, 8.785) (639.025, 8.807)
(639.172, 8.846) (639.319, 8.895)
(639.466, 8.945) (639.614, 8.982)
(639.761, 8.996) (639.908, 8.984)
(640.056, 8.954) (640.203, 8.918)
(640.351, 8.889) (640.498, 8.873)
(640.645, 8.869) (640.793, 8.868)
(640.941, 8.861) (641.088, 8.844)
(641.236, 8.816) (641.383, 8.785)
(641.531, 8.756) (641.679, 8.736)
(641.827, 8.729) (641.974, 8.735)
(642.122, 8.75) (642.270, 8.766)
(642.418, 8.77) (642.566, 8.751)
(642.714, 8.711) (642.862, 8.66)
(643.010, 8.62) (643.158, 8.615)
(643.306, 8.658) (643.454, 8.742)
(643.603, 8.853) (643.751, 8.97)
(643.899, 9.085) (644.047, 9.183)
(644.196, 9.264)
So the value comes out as 1.12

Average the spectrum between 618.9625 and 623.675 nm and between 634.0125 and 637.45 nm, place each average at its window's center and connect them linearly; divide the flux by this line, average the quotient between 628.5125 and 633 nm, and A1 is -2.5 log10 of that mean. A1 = -0.06 mag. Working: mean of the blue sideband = 8.18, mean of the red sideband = 8.87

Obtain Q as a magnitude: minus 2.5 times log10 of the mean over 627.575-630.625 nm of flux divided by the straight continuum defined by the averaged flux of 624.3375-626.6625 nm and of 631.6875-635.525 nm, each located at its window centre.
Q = -0.10 mag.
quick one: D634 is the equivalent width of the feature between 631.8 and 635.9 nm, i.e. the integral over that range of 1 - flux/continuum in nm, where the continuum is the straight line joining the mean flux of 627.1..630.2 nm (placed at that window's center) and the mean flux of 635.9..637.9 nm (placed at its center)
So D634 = 0.138 nm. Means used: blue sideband 8.9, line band 8.66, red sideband 9.01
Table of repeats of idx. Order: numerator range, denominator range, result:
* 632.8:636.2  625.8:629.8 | 1.04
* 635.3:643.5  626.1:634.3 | 1.03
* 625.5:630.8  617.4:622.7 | 1.11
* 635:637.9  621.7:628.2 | 1.13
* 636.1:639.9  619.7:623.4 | 1.15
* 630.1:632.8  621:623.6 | 1.15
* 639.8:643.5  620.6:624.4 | 1.14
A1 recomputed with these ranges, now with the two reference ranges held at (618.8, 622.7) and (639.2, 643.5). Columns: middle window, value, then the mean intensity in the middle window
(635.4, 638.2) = -0.036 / 8.97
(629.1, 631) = -0.165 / 9.86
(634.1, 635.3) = -0.016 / 8.73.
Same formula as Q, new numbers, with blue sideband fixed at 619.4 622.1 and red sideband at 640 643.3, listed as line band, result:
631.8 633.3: 0.00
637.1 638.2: -0.04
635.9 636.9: -0.04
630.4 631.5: -0.12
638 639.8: -0.02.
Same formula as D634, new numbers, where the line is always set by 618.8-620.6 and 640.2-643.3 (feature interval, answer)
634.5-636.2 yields -0.04 nm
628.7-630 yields -0.13 nm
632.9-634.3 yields -0.01 nm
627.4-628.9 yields 0.00 nm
